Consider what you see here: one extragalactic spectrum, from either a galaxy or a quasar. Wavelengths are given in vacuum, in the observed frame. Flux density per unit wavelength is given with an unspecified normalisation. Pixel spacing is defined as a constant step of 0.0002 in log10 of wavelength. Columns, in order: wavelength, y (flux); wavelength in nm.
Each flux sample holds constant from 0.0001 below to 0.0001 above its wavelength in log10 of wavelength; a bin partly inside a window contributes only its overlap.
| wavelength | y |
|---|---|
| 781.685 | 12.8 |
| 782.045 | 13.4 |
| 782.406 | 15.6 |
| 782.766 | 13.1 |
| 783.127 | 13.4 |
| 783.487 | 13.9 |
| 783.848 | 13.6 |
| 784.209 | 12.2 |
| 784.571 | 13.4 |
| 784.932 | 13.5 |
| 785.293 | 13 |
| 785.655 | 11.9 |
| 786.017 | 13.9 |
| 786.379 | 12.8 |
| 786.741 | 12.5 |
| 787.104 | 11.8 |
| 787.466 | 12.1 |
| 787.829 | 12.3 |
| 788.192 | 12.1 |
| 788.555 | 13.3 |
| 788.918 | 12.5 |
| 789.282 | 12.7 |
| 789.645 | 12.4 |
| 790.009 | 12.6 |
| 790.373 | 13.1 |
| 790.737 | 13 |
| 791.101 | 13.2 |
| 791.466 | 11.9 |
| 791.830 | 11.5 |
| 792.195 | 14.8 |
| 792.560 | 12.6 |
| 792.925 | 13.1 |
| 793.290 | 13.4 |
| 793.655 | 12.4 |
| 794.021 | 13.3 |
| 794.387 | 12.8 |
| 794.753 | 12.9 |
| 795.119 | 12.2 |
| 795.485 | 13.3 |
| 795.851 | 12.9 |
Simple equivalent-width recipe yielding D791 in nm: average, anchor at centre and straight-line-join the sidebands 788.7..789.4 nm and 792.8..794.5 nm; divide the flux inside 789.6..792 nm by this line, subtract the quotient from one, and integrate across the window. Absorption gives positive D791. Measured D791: 0.042 nm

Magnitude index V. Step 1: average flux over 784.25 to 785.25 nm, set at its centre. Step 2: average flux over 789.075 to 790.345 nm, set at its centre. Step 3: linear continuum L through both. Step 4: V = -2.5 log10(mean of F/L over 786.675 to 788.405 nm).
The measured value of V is 0.06 mag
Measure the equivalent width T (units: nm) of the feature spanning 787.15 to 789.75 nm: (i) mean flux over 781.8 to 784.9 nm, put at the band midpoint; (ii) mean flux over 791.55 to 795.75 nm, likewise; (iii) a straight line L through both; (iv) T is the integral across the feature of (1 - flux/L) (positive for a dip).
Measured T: 0.15 nm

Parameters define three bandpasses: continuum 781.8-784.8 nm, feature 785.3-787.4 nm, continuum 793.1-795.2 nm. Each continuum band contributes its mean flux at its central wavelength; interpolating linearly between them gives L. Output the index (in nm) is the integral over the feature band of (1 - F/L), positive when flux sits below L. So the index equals 0.12 nm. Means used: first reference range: 13.6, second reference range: 12.9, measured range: 12.6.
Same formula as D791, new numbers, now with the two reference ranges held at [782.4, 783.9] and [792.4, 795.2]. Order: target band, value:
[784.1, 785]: 0.04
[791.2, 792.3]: 0.03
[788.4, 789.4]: 0.03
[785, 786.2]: 0.05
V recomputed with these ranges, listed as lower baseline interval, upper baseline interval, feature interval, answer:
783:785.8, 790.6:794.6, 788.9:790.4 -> 0.03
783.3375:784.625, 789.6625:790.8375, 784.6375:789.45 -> 0.03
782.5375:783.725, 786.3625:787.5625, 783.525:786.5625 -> -0.01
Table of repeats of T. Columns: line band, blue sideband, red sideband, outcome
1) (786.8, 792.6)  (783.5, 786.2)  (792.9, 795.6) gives 0.175 nm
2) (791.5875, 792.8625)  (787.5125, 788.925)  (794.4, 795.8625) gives -0.024 nm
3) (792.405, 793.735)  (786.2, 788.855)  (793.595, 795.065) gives -0.017 nm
